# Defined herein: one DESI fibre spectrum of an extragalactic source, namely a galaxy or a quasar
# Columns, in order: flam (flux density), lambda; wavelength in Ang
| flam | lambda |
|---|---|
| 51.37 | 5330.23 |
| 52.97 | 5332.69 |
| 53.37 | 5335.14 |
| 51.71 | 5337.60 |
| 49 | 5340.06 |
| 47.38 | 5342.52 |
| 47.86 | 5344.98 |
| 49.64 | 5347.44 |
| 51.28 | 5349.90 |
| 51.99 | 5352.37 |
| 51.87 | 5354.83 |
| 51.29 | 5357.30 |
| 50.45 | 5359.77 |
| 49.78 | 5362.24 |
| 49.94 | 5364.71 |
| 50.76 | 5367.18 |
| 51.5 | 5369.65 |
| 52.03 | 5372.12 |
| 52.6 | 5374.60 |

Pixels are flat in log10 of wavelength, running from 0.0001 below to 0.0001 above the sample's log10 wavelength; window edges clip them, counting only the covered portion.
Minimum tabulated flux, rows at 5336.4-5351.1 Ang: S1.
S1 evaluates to 47.38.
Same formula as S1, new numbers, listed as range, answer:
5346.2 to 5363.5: 49.64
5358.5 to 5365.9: 49.78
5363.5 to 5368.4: 49.94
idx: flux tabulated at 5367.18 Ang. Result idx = 50.76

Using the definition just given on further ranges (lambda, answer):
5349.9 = 51.28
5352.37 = 51.99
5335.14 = 53.37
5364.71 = 49.94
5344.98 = 47.86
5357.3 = 51.29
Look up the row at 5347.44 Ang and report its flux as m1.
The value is 49.64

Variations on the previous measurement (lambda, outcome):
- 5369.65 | 51.5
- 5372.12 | 52.03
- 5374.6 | 52.6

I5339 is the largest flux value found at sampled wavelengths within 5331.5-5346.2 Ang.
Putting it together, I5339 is 53.37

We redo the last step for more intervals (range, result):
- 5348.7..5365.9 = 51.99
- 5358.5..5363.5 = 50.45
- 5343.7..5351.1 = 51.28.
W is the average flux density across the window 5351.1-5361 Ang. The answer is 51.4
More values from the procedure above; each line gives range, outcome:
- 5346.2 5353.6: 51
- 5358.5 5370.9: 50.5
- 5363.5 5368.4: 50.4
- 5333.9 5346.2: 49.9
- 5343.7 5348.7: 48.8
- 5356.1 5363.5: 50.5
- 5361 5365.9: 49.8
